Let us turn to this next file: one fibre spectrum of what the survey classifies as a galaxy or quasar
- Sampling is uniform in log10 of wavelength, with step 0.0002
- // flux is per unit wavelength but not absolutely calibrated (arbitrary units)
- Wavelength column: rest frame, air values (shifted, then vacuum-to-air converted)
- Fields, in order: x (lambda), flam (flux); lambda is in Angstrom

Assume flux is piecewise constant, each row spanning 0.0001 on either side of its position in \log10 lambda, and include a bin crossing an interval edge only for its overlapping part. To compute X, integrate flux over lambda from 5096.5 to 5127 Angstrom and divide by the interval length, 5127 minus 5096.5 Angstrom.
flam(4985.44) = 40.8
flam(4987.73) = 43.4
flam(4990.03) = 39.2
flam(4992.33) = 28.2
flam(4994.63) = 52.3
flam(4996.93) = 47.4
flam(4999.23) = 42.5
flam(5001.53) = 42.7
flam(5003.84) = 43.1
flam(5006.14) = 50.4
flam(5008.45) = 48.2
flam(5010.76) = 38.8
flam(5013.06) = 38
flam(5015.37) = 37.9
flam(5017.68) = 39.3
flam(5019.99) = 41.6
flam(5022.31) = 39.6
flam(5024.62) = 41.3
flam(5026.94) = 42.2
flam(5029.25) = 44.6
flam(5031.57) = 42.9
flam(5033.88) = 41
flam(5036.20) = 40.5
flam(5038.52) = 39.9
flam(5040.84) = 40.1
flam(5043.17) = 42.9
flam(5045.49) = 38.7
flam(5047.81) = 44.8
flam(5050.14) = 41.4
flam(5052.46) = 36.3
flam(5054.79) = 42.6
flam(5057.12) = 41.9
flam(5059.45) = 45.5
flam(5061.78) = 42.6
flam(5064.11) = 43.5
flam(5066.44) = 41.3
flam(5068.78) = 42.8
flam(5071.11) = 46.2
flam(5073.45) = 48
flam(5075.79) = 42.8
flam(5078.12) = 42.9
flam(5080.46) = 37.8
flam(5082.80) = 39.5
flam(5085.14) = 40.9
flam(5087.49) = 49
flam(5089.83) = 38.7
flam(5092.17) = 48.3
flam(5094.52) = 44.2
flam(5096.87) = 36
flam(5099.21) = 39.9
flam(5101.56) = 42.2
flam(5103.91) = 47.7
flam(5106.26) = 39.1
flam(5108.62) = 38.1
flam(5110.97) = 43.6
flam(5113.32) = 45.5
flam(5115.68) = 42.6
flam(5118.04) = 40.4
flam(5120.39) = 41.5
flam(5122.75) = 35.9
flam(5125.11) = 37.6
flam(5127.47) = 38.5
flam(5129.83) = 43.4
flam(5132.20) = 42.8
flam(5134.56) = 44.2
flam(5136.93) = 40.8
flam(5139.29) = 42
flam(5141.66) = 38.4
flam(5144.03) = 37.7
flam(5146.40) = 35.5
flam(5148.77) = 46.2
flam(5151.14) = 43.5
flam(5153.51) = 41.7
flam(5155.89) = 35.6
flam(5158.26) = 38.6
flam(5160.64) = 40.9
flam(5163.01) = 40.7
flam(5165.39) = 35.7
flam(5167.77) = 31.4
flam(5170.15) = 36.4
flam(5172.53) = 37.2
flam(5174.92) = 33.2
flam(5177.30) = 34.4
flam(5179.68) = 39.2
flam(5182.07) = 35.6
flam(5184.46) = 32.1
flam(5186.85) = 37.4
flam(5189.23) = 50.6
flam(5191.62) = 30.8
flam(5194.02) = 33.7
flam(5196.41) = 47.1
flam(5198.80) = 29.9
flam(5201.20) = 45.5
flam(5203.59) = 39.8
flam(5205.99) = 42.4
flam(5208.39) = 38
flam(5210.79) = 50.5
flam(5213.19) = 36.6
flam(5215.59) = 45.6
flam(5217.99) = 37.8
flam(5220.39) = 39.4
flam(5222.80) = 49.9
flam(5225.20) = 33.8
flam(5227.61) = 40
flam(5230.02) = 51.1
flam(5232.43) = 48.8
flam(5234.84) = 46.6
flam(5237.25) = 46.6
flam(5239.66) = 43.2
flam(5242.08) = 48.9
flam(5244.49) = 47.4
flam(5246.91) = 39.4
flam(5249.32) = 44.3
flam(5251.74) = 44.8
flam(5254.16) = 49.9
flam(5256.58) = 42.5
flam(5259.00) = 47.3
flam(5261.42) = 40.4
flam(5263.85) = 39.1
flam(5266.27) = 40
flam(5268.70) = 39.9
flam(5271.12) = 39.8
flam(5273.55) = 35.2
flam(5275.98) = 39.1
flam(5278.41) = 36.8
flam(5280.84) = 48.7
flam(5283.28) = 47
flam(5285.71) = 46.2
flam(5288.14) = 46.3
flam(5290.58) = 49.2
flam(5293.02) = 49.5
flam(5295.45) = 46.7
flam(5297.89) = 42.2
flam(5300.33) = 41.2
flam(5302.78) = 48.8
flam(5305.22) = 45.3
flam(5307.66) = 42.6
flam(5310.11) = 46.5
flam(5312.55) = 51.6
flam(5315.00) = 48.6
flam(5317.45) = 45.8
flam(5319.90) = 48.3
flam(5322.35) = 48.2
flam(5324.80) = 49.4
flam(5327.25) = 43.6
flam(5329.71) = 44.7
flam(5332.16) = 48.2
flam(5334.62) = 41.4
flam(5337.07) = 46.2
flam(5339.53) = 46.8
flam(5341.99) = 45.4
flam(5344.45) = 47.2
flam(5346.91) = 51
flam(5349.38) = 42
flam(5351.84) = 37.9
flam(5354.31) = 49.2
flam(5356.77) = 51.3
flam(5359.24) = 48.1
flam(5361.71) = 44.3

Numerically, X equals 40.9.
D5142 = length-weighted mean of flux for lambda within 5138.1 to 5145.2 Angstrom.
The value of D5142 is 39.4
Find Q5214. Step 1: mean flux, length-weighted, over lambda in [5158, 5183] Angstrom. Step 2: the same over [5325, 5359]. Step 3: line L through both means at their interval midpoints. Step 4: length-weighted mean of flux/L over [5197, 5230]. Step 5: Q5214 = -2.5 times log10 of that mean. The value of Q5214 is -0.06 mag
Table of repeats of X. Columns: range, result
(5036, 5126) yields 41.9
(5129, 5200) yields 38.5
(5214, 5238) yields 43.8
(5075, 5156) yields 41.3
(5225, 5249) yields 45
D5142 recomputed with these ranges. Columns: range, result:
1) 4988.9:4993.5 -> 33.7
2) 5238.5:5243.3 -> 46.1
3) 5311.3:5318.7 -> 48.7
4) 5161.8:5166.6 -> 38.2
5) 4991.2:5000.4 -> 42.7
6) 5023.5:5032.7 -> 42.7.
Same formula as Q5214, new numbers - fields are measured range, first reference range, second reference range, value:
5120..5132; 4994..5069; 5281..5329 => 0.113 mag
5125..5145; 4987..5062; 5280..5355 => 0.070 mag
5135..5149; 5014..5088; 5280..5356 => 0.091 mag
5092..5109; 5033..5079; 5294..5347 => 0.032 mag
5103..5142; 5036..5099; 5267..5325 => 0.040 mag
